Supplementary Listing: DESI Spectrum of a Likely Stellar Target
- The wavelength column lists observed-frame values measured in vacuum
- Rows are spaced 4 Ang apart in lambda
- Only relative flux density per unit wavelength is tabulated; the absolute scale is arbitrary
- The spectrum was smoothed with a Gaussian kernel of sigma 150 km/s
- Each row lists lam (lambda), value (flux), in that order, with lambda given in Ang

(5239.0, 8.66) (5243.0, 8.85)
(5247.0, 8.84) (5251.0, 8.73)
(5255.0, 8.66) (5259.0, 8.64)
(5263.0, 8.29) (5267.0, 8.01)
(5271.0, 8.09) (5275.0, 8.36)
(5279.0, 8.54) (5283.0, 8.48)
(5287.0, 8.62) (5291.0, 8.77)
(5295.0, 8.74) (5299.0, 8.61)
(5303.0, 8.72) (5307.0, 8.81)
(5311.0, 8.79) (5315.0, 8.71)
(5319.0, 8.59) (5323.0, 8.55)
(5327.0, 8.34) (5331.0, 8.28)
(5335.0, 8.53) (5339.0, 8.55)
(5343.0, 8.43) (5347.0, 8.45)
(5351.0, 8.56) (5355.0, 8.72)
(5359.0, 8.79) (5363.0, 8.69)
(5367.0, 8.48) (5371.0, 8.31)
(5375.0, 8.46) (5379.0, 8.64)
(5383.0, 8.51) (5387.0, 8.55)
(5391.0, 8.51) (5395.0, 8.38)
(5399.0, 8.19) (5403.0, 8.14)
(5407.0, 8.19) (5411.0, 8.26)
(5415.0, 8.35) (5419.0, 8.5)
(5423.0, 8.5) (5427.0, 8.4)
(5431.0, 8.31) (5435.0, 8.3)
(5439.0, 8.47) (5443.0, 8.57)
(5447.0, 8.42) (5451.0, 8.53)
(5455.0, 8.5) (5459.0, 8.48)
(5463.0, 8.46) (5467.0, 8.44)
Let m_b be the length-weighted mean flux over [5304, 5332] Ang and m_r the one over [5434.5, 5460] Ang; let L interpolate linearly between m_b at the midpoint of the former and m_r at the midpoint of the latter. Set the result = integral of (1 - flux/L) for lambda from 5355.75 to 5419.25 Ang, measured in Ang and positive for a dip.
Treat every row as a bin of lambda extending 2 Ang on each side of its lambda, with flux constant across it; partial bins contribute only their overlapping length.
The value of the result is 0.7 Ang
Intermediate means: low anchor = 8.6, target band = 8.44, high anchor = 8.48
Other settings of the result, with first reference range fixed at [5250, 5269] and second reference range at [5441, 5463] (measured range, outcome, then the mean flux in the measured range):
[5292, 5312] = -0.6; 8.73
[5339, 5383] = -0.4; 8.55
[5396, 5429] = 0.7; 8.32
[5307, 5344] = -0.4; 8.55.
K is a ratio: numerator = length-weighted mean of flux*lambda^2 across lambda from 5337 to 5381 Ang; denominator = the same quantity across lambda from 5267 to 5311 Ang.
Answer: 1.0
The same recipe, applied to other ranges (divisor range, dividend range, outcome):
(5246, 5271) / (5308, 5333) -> 1.03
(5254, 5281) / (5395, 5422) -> 1.05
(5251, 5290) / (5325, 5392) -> 1.04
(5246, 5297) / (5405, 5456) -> 1.05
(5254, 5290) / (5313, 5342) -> 1.03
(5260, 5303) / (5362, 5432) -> 1.04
